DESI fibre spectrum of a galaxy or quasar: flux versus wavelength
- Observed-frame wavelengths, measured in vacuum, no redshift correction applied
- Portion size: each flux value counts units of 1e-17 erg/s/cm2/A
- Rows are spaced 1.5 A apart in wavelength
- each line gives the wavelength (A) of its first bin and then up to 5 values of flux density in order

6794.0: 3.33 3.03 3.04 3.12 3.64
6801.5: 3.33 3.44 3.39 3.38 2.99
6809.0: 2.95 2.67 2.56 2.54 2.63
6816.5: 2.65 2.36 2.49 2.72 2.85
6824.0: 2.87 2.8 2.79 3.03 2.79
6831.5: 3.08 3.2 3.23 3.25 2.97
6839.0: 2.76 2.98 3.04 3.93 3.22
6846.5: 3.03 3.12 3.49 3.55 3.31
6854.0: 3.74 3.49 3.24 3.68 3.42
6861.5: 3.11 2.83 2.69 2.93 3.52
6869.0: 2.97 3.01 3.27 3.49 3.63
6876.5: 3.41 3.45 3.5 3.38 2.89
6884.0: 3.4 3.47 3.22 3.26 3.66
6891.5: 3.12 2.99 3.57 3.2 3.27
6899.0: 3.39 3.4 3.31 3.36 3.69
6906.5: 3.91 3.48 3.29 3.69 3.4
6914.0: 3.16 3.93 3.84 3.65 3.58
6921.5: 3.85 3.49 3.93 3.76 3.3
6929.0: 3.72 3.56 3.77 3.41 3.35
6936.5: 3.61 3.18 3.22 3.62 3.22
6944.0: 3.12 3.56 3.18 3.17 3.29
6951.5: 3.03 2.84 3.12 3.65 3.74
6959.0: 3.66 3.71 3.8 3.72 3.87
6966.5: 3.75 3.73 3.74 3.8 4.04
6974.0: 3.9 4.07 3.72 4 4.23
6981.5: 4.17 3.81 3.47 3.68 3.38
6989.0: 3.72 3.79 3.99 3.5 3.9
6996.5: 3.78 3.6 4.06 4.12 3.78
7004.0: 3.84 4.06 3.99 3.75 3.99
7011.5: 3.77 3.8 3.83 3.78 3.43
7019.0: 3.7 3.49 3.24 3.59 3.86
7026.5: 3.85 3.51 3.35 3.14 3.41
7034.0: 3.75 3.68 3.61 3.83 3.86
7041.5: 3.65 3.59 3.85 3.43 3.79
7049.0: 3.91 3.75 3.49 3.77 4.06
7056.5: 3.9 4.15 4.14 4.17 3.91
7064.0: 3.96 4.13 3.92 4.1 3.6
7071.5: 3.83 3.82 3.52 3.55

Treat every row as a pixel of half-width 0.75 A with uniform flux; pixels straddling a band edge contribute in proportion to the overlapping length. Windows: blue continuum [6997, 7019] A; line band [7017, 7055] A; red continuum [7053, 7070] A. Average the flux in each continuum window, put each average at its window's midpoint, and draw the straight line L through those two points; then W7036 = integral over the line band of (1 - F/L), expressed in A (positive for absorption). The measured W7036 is 2.85 A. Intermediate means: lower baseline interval 3.84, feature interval 3.63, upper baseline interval 4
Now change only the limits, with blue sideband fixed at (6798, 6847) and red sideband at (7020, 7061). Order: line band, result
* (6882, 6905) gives -0.7 A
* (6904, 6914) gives -0.8 A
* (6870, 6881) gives -0.8 A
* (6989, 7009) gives -1.6 A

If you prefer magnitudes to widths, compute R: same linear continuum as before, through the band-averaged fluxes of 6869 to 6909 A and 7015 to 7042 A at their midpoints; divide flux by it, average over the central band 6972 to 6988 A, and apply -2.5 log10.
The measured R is -0.10 mag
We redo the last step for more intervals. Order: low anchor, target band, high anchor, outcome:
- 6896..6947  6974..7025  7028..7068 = -0.04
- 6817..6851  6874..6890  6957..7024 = -0.04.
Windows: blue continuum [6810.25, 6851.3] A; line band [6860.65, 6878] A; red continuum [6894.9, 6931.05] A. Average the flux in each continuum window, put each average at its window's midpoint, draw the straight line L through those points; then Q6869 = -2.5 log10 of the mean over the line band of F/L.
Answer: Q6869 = 0.02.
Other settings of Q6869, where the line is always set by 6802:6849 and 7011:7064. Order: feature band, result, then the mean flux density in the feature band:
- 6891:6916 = -0.058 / 3.42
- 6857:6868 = -0.025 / 3.17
